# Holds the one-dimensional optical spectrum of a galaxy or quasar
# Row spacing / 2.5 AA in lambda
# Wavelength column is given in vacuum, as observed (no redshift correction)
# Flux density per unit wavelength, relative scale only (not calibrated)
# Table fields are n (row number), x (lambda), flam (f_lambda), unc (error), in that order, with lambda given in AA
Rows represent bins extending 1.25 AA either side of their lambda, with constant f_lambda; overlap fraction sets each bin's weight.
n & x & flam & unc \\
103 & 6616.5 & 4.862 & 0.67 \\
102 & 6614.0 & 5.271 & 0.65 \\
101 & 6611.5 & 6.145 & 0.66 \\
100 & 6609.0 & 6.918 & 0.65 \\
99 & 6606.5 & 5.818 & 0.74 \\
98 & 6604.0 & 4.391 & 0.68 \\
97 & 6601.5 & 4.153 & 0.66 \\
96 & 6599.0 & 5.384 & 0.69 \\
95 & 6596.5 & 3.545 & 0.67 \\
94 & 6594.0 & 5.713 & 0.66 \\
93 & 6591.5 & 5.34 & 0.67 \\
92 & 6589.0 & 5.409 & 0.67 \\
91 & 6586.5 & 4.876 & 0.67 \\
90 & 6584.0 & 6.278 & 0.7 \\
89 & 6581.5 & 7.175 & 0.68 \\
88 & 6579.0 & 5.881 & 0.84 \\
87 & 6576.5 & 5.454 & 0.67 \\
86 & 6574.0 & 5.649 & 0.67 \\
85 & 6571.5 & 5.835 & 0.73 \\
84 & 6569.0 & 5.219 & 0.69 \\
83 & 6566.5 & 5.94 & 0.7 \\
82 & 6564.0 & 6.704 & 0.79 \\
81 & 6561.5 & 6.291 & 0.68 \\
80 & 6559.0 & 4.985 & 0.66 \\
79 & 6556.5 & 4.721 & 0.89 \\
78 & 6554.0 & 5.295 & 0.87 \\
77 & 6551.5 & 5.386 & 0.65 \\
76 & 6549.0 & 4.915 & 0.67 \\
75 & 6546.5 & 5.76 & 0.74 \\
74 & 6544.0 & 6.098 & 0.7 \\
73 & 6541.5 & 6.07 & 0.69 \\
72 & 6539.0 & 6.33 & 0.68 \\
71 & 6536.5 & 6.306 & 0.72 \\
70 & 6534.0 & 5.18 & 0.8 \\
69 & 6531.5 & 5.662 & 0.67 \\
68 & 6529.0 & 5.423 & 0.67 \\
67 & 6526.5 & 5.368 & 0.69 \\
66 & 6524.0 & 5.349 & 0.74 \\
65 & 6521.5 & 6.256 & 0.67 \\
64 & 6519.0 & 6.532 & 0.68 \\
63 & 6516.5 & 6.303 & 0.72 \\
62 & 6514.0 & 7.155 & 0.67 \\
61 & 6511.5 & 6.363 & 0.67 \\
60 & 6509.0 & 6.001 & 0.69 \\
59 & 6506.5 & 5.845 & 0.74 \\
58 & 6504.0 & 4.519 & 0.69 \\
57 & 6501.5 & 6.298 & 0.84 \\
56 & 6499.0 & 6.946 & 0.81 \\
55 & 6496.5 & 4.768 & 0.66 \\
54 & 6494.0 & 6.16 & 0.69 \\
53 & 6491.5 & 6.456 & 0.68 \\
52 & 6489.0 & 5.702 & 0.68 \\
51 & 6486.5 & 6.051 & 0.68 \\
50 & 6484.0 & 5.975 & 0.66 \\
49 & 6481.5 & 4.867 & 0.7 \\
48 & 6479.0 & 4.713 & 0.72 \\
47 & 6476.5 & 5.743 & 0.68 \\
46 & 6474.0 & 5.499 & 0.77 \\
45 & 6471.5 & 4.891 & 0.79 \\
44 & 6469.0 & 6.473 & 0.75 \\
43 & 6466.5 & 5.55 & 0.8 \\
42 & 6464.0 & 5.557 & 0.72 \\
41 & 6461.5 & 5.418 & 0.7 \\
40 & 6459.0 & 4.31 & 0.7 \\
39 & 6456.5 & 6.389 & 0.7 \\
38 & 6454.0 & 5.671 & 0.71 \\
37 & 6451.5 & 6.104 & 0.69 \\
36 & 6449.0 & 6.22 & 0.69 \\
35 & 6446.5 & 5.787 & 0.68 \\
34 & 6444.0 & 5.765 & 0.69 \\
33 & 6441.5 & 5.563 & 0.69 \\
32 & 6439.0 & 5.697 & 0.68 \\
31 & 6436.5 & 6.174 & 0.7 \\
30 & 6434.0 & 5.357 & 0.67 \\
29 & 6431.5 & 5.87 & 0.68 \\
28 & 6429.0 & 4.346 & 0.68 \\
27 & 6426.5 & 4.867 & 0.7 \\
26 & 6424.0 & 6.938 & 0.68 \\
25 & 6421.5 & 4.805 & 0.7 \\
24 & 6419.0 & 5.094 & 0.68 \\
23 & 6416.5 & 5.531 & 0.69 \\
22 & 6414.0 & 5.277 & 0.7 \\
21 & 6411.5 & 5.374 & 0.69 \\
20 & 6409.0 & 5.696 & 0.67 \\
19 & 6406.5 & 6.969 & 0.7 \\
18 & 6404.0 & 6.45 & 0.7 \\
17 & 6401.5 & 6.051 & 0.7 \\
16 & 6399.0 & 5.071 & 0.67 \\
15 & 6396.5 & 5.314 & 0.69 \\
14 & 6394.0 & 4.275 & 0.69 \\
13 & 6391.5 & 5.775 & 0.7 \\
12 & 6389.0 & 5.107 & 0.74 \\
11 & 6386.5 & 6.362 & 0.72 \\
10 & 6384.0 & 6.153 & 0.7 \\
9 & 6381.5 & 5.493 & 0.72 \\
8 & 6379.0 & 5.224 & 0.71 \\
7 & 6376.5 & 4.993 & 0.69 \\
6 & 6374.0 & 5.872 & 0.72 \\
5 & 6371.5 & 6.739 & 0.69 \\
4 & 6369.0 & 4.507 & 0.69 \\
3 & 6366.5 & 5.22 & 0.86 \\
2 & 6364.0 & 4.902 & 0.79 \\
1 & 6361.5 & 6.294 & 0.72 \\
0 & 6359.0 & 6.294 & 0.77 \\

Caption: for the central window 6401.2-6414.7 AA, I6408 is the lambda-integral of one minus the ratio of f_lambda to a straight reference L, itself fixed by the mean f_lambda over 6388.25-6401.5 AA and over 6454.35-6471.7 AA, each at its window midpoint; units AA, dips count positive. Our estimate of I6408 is -1.86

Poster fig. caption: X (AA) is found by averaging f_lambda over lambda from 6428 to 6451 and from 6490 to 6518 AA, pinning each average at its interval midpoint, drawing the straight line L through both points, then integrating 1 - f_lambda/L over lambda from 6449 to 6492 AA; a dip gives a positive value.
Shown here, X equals 1.8 AA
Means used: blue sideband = 5.67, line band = 5.61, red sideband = 6.07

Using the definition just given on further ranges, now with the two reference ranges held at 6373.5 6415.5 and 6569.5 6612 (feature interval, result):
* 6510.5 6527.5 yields -2.0 AA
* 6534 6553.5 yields -0.8 AA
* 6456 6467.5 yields 0.4 AA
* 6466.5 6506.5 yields -0.8 AA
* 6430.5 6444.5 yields -0.4 AA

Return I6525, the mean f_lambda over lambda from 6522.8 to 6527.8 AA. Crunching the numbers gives 5.36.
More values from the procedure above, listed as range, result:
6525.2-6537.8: 5.59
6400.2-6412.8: 6.1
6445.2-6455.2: 5.95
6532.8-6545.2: 6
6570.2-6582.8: 6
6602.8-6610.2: 5.71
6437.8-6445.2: 5.67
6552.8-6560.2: 5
